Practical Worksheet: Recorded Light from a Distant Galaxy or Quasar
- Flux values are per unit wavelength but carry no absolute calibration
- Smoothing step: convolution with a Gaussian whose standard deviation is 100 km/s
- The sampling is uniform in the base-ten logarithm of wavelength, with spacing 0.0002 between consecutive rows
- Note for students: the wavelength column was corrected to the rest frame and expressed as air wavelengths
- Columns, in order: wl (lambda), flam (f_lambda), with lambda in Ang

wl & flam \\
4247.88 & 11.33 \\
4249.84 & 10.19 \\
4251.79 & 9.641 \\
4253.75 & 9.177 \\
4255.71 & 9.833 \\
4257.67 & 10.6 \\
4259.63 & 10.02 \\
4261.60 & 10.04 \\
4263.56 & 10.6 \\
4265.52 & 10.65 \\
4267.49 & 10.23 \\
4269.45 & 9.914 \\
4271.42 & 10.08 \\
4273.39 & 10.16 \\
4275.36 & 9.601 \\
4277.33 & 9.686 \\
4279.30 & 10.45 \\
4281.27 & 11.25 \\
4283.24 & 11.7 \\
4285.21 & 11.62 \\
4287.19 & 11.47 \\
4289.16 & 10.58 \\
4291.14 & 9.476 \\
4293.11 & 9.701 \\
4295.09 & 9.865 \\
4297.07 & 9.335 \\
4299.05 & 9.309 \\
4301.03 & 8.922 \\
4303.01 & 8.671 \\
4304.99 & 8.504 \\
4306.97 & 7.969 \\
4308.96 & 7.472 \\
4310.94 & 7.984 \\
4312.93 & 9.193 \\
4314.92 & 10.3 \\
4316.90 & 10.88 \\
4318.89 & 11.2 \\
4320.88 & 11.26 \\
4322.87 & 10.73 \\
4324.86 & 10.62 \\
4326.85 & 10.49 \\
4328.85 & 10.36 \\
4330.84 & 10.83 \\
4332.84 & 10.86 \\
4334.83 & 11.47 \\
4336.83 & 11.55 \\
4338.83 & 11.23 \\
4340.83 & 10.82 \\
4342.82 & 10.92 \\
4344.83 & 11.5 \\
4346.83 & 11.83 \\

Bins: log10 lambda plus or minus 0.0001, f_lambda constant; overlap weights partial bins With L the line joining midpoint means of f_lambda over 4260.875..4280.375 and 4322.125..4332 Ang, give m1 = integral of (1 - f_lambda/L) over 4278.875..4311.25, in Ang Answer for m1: 2.0 Ang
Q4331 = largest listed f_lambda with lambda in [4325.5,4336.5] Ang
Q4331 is 11.47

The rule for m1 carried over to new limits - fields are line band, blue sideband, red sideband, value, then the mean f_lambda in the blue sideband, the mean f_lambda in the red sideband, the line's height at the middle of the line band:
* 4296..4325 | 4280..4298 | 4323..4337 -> 3.4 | 10.6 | 10.8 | 10.7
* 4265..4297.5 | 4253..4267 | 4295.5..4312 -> -3.4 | 10.1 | 8.57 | 9.38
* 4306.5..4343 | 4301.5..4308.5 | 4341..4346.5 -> -1.9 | 8.35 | 11.2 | 9.82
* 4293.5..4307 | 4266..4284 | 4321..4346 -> 2.0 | 10.3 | 11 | 10.6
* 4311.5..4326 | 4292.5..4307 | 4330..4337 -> -0.4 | 9.09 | 11.1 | 10.2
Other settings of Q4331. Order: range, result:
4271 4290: 11.7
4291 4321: 11.26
